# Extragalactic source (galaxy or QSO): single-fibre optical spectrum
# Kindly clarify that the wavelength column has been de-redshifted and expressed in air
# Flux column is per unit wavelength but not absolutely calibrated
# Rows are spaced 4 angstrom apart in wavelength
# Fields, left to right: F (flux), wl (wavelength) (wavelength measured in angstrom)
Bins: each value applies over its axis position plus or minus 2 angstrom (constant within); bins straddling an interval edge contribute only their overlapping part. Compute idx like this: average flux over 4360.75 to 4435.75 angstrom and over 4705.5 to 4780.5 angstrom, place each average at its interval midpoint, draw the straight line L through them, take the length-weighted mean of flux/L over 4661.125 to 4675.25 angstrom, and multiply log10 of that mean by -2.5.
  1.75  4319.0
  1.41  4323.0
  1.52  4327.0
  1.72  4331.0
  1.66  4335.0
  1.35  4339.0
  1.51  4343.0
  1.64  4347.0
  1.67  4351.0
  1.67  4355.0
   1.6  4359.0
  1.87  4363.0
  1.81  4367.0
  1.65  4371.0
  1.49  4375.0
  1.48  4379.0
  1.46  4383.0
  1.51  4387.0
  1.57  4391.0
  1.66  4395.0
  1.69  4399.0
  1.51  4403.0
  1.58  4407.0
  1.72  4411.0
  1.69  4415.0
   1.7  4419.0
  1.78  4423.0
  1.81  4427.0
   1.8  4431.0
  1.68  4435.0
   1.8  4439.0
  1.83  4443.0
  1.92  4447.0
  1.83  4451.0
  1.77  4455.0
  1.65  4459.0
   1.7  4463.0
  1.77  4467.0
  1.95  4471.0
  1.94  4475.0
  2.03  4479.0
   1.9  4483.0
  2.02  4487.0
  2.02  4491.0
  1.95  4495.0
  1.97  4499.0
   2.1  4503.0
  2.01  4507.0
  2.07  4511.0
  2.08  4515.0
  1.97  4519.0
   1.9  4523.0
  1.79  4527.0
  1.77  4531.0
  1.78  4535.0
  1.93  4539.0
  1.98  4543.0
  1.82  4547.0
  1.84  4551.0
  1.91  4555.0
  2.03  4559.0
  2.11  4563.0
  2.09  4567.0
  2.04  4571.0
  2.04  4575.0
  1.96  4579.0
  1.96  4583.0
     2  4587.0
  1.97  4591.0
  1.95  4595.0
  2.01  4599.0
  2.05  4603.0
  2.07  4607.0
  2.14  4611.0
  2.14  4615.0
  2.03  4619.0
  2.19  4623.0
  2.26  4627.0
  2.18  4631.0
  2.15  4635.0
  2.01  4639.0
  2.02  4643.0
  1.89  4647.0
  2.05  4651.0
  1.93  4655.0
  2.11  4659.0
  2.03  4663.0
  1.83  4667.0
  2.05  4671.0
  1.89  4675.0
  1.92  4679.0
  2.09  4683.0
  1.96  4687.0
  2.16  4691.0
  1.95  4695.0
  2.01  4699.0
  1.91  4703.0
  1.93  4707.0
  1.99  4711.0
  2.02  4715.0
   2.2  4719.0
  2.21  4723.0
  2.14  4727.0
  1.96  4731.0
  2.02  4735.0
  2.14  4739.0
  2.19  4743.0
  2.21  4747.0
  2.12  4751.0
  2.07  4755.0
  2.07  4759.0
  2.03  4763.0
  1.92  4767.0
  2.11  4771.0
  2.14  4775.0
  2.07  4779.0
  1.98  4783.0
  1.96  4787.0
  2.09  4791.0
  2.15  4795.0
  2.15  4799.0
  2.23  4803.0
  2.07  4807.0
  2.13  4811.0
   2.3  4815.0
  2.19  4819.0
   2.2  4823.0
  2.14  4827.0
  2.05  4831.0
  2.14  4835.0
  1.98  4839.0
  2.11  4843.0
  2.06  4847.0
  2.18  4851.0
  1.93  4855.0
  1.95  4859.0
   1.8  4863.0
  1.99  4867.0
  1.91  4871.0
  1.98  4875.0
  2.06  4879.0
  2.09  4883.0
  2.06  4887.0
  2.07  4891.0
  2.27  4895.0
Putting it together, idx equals 0.02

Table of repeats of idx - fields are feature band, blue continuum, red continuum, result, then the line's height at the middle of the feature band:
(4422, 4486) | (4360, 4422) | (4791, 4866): -0.08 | 1.7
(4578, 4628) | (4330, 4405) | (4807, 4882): -0.12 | 1.83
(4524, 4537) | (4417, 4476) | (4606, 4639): 0.10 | 1.96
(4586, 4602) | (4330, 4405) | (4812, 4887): -0.10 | 1.82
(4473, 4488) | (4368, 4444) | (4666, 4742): -0.13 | 1.75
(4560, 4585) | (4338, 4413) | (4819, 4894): -0.14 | 1.79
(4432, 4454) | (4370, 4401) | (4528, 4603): -0.08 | 1.69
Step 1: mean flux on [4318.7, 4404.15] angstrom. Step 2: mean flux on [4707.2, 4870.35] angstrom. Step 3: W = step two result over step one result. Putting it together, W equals 1.3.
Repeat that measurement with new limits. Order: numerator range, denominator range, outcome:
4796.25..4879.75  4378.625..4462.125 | 1.23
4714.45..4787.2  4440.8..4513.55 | 1.09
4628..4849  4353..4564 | 1.14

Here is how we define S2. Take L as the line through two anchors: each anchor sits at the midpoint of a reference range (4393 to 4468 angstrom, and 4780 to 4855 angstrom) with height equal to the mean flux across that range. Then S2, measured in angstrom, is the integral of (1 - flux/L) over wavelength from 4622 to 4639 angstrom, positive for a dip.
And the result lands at -2.2 angstrom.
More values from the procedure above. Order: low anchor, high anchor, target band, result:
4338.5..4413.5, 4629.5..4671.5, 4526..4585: -1.9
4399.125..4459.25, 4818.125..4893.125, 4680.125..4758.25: -4.7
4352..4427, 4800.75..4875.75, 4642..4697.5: -2.4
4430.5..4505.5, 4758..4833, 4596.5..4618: -1.1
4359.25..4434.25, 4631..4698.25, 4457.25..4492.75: -2.6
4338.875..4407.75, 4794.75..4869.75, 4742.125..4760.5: -1.2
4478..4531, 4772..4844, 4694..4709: 0.8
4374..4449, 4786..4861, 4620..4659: -3.4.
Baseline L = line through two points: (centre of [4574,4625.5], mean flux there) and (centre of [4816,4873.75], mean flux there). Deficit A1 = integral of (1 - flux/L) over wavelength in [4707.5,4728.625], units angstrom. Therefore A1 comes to -0.6 angstrom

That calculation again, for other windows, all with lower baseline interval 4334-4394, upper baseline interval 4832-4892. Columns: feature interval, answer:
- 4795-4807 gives -1.2 angstrom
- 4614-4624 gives -1.6 angstrom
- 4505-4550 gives -4.7 angstrom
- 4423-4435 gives -0.9 angstrom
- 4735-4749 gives -1.7 angstrom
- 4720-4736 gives -1.6 angstrom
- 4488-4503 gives -2.6 angstrom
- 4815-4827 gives -1.3 angstrom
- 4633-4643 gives -1.3 angstrom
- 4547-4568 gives -2.5 angstrom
